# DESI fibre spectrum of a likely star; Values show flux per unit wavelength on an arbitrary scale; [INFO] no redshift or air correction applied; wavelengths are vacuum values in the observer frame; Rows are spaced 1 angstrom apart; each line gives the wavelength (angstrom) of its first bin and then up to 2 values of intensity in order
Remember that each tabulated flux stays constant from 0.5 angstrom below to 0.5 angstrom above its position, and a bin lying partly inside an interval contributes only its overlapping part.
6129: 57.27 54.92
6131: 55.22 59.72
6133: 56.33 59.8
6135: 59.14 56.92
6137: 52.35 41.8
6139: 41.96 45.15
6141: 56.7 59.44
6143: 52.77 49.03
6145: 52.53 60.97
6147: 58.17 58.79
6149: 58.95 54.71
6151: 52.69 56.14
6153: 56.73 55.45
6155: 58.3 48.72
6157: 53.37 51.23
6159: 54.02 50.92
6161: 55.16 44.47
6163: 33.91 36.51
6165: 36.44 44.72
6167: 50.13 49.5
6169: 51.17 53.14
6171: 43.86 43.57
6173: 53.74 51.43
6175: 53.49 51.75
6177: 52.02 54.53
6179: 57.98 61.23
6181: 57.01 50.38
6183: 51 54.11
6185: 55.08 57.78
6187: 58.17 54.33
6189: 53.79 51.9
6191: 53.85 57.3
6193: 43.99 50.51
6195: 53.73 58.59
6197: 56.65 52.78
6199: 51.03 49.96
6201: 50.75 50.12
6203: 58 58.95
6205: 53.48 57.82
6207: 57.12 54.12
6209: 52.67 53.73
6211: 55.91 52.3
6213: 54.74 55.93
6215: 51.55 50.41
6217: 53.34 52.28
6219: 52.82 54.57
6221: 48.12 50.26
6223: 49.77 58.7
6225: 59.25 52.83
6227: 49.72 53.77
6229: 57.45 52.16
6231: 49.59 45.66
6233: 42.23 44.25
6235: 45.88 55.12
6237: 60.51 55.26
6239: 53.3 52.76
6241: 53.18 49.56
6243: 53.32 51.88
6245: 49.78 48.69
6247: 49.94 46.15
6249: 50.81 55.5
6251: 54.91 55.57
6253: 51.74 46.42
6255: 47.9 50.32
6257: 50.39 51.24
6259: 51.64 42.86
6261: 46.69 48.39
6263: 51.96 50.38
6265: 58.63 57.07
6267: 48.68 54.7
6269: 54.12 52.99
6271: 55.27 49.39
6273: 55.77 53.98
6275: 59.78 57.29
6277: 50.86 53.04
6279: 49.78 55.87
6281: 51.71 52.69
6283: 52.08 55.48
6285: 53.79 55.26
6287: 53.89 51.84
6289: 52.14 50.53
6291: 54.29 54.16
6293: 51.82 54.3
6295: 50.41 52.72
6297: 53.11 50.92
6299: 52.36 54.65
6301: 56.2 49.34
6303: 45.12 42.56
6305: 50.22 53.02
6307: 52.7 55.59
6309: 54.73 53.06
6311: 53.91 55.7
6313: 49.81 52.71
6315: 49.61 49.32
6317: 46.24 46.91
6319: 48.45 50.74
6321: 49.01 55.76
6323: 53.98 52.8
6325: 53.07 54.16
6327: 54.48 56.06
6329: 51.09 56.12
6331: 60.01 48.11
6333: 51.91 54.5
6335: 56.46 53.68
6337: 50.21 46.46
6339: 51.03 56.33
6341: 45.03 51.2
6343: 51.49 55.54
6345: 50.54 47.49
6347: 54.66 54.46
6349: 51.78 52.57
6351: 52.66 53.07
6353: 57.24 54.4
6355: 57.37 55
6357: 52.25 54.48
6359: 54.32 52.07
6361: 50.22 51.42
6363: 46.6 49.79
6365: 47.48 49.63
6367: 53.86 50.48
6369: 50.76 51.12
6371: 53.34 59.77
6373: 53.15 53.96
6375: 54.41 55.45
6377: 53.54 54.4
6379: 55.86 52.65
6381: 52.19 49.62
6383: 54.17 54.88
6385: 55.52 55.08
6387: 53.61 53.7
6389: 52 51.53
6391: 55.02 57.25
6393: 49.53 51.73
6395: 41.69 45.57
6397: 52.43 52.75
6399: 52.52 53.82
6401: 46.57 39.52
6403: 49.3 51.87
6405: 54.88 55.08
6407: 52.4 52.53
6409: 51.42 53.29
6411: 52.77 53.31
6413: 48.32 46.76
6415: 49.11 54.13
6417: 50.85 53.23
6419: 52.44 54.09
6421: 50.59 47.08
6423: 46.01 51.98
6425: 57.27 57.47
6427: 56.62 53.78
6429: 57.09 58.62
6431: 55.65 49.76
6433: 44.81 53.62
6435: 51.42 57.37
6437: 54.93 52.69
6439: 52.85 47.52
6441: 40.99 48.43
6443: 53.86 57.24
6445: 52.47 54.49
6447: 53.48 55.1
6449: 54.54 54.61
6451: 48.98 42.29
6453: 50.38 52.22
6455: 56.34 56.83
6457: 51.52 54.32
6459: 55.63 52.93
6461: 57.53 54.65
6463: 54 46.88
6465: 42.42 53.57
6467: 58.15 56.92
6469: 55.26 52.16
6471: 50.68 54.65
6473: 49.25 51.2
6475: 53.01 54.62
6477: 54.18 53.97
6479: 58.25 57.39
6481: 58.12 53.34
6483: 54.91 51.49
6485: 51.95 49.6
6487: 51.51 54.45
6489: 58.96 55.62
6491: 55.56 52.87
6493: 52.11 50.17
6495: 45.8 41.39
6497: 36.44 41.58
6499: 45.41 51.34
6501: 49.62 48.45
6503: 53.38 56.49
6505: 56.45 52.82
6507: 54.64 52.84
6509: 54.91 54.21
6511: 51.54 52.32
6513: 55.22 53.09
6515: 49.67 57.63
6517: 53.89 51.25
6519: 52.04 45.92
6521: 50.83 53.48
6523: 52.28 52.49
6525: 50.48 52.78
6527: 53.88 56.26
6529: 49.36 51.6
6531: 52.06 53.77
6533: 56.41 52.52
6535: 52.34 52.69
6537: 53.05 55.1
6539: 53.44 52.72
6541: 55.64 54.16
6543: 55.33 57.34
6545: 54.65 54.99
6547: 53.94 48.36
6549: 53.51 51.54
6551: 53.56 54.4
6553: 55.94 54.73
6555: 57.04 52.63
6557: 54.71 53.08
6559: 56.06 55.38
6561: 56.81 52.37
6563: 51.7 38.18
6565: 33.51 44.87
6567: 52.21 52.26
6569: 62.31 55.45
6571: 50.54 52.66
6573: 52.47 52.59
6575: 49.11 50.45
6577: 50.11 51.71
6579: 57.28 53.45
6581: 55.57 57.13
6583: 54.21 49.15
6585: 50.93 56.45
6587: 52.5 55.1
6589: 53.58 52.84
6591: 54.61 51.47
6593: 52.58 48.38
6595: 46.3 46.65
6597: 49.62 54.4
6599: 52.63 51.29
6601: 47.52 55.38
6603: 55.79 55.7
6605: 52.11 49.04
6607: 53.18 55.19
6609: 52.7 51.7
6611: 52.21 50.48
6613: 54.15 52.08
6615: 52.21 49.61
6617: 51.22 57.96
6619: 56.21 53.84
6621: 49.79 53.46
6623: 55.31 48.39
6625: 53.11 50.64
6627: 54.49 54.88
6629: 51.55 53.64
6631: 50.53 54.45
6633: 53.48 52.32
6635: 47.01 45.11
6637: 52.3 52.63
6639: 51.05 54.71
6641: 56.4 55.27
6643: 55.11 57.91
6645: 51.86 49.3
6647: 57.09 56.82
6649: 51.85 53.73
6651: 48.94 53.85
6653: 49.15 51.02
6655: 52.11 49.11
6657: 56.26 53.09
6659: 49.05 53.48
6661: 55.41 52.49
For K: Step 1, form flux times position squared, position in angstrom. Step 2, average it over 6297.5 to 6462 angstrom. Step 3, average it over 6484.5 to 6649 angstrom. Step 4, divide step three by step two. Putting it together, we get 1.06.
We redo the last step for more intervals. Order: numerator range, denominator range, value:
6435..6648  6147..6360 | 1.10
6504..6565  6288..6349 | 1.09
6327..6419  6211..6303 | 1.04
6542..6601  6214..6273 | 1.12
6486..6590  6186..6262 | 1.11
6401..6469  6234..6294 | 1.05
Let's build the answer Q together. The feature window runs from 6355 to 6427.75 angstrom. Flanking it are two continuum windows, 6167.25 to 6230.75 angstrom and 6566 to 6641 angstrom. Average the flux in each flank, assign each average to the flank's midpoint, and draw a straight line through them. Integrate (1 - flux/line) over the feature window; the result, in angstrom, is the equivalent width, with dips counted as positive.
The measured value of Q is 1.1 angstrom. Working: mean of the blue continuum 53.3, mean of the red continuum 52.5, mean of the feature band 52.1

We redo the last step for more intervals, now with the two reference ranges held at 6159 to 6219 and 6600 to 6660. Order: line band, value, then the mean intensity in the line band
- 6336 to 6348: 0.3 angstrom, 51.2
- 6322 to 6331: -0.4 angstrom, 54.4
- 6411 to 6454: 0.3 angstrom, 52.1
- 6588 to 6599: 0.3 angstrom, 51.3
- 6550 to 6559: -0.3 angstrom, 54.4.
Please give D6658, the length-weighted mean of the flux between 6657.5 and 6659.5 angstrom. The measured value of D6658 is 51.1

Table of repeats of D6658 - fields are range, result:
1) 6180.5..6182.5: 53.7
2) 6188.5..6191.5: 53.2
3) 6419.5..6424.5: 50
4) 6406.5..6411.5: 52.5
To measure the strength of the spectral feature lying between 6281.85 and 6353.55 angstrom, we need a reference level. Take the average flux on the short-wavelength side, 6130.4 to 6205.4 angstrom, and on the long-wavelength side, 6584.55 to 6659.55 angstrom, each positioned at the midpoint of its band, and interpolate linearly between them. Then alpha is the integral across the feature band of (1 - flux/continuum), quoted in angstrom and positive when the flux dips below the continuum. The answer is 0.41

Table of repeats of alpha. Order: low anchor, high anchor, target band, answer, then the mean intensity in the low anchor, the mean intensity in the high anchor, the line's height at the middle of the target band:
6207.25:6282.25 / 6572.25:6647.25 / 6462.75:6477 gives 0.0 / 52.2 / 52.6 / 52.4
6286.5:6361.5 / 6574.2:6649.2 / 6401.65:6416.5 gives 0.4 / 52.3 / 52.6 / 52.4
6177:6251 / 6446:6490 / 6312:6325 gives 0.6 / 53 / 53.3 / 53.2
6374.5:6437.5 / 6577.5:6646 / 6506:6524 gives -0.1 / 52.3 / 52.6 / 52.5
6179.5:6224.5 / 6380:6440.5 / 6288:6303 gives 0.2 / 53.8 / 52.1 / 53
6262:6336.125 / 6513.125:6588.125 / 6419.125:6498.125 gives 0.4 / 52.7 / 52.8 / 52.8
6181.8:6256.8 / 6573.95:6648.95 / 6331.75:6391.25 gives -0.1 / 52.6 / 52.6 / 52.6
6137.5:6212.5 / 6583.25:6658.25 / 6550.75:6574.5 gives 0.1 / 52.5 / 52.5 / 52.5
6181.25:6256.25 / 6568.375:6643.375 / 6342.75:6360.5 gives -0.3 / 52.7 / 52.6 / 52.6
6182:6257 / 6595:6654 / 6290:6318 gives 0.5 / 52.6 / 52.5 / 52.6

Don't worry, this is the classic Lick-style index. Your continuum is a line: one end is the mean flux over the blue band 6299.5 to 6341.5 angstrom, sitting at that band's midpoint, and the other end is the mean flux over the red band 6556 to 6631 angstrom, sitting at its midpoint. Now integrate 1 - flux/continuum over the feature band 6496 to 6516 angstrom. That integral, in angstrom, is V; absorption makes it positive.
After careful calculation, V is 0.4 angstrom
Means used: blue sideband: 51.9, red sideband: 52.3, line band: 51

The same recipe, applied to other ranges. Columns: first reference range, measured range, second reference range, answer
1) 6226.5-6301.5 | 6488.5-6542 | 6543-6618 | 0.36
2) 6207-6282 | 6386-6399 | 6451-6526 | 0.16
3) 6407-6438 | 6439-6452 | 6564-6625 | 0.25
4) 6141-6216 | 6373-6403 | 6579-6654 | 0.39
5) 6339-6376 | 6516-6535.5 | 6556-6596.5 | -0.14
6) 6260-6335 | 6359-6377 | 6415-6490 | 0.22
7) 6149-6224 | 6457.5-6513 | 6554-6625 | -0.10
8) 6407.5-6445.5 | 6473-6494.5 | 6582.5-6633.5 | -0.66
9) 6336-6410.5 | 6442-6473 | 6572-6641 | -0.44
